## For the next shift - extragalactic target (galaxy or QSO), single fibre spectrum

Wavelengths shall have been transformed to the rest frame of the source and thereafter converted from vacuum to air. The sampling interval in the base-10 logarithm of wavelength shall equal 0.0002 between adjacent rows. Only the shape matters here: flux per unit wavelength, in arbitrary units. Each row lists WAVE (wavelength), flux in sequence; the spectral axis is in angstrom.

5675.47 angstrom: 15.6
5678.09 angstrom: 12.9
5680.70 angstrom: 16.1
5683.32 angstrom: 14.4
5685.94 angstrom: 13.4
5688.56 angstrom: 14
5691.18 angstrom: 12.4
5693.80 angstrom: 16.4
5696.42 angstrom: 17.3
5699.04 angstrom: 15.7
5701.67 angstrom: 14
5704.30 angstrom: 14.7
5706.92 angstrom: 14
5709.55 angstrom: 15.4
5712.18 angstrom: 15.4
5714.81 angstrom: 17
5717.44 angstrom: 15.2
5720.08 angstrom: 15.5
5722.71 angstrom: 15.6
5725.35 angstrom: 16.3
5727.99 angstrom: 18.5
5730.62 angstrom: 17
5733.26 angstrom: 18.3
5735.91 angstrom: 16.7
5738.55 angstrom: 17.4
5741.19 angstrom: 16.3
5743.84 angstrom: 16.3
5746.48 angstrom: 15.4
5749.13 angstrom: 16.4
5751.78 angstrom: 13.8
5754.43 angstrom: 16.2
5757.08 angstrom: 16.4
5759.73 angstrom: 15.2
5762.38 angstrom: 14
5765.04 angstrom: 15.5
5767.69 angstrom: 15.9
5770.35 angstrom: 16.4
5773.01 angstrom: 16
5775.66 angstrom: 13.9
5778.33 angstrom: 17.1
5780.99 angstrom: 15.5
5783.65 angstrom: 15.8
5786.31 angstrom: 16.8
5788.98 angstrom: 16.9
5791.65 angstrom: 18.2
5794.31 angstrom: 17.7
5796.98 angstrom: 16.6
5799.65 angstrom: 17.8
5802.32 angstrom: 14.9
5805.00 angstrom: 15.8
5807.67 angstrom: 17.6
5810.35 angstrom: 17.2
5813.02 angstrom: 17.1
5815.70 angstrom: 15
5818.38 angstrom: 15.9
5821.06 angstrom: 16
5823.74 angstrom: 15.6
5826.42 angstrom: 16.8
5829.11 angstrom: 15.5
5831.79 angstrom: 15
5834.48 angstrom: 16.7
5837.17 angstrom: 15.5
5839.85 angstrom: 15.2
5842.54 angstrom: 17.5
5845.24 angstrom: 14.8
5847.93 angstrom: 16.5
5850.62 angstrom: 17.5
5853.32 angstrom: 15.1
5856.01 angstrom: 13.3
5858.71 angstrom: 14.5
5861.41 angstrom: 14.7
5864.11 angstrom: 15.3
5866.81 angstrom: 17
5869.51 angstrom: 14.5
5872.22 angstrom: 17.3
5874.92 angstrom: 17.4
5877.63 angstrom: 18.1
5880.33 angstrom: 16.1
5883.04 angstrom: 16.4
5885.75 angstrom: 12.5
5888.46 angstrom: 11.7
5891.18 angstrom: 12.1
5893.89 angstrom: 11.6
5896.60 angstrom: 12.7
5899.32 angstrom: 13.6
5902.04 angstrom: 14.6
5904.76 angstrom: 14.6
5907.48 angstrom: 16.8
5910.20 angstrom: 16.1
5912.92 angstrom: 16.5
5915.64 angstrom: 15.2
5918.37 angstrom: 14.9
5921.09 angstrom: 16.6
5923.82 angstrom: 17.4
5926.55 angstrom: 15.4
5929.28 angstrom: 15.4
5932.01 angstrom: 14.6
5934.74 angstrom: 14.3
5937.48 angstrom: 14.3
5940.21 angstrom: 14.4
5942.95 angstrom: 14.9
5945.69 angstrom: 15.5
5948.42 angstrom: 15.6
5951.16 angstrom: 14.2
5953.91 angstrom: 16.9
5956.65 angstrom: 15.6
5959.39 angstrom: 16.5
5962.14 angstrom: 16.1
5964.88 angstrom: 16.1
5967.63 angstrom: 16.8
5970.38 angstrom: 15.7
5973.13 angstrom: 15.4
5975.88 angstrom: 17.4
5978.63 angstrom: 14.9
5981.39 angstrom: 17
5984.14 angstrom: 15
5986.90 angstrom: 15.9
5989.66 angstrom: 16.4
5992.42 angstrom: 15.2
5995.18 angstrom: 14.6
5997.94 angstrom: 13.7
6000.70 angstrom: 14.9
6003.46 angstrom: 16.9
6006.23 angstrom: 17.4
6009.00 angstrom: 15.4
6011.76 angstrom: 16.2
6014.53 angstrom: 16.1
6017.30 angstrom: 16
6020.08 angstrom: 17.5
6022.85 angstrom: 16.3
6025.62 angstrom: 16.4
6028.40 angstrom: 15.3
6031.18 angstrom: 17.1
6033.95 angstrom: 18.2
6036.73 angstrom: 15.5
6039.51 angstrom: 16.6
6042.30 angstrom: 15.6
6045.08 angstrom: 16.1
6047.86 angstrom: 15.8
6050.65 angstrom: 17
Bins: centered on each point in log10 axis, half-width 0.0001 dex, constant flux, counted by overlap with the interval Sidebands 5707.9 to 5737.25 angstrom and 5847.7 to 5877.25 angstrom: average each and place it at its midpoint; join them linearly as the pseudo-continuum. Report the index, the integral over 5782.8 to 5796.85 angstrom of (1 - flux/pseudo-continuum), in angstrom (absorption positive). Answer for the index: -0.8 angstrom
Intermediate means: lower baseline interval 16.4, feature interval 17.1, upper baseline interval 15.8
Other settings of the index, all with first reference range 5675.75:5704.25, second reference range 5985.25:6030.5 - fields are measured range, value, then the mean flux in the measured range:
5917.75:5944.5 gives 0.6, 15.2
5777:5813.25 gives -4.0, 16.8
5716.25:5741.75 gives -3.2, 16.7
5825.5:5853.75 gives -1.4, 16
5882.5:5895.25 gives 2.3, 12.6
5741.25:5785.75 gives -2.0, 15.7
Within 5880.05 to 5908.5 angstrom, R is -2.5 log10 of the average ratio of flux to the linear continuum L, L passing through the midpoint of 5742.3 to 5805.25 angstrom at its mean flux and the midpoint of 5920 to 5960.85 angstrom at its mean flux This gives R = 0.136 mag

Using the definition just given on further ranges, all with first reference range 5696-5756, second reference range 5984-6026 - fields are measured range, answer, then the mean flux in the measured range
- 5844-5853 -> -0.014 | 16.2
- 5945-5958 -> 0.023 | 15.6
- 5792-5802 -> -0.081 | 17.2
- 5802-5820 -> -0.021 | 16.3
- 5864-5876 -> -0.030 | 16.4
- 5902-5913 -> 0.011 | 15.8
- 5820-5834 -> 0.009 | 15.8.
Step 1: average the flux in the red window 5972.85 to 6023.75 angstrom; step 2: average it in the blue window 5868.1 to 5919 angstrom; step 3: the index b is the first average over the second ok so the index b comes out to 1.1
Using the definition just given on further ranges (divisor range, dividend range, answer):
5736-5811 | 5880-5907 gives 0.84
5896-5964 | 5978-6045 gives 1.04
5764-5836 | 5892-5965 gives 0.93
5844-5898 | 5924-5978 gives 1.04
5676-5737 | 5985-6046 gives 1.04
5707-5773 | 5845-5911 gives 0.93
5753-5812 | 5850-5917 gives 0.92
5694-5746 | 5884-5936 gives 0.90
